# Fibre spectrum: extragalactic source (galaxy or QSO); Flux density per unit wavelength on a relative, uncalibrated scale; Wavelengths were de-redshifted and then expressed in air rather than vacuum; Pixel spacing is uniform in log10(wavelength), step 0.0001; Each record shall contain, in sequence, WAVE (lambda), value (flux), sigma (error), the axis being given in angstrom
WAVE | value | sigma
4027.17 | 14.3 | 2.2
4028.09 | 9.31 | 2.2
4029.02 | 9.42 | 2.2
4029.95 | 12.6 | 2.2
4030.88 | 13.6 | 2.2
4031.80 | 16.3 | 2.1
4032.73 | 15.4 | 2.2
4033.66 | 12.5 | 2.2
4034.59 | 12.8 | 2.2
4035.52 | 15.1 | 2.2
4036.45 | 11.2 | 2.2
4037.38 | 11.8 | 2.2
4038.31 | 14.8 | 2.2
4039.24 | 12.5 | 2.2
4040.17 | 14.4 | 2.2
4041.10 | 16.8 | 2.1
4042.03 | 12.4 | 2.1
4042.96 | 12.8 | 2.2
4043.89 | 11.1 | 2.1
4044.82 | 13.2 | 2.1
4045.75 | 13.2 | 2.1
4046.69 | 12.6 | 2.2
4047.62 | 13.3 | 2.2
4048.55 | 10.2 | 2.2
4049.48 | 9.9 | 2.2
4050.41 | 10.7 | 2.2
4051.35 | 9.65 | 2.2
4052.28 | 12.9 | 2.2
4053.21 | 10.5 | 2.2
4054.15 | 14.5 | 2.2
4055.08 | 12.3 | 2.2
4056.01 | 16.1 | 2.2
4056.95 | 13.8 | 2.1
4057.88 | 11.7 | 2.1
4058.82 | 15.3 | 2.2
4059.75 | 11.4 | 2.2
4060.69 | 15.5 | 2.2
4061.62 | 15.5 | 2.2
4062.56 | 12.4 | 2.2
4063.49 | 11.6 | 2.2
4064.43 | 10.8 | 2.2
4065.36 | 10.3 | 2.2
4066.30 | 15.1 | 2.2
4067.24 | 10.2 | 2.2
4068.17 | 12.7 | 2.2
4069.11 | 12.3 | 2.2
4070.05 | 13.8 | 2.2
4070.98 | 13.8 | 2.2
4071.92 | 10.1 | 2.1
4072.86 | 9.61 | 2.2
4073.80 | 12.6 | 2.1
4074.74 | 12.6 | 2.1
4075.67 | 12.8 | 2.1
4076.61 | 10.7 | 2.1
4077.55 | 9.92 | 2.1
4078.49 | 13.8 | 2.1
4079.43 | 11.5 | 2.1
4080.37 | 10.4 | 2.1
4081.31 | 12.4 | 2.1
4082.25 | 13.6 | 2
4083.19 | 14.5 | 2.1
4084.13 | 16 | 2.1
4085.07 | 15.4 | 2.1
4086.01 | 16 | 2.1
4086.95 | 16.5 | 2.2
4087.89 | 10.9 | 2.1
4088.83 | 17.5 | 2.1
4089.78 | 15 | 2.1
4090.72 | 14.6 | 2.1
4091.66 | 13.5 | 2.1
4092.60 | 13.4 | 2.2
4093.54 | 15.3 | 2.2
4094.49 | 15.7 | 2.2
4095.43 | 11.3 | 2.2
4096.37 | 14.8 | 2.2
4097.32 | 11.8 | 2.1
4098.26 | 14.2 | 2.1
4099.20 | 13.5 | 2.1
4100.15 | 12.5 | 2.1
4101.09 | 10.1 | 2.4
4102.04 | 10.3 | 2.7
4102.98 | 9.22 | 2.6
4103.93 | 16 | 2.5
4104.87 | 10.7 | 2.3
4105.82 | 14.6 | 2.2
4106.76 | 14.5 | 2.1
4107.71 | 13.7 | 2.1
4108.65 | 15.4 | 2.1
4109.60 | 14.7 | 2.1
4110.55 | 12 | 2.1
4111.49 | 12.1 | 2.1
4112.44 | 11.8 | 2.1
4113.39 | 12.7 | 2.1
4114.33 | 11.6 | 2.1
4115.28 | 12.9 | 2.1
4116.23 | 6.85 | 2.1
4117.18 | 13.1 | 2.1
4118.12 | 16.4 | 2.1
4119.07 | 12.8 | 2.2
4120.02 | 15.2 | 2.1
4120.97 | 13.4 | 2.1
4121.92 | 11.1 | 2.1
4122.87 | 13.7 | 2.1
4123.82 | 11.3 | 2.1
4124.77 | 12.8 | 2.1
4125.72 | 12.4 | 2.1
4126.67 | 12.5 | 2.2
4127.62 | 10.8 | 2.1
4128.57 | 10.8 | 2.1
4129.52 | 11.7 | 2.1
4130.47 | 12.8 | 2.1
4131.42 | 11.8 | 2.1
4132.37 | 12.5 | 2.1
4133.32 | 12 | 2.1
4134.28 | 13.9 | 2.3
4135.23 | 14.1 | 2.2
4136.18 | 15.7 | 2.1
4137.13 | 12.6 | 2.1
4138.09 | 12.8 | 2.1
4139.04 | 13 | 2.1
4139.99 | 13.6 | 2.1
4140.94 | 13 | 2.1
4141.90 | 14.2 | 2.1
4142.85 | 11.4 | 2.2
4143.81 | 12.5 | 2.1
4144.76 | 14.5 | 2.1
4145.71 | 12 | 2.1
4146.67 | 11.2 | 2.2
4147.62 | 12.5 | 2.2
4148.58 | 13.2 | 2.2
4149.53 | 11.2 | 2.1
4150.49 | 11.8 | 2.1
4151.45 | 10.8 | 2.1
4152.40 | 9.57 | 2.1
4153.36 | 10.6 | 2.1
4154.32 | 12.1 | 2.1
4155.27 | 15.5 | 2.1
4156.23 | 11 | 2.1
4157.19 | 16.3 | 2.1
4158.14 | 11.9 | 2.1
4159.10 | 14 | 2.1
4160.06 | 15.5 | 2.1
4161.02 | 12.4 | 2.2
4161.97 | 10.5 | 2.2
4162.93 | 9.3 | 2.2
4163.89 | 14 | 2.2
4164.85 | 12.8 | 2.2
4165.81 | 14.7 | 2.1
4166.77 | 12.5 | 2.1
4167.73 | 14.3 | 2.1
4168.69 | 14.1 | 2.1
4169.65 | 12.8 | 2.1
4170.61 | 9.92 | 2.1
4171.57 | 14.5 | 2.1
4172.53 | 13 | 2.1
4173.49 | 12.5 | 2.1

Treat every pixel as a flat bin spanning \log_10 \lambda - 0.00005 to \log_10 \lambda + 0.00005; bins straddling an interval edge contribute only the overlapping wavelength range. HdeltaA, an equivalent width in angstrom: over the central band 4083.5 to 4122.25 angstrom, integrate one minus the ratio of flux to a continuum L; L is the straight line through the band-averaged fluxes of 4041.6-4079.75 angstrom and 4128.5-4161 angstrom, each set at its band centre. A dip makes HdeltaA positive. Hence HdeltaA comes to -2.7 angstrom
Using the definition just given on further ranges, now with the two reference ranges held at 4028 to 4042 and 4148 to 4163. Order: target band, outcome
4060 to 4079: 1.07 angstrom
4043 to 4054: 1.25 angstrom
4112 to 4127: 0.09 angstrom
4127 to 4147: -0.41 angstrom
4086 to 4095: -1.34 angstrom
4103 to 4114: -0.49 angstrom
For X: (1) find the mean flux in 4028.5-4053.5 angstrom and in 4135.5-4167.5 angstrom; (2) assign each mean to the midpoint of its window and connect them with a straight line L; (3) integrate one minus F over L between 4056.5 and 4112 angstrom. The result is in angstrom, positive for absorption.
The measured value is -1.8 angstrom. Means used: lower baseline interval 12.7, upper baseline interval 12.7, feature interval 13.1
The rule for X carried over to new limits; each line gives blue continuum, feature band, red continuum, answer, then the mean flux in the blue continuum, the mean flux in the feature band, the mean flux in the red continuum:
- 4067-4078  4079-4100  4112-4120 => -3.35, 11.8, 14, 12.4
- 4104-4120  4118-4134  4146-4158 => 0.24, 13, 12.5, 12.1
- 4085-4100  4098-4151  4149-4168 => 2.94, 14.3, 12.7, 12.5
